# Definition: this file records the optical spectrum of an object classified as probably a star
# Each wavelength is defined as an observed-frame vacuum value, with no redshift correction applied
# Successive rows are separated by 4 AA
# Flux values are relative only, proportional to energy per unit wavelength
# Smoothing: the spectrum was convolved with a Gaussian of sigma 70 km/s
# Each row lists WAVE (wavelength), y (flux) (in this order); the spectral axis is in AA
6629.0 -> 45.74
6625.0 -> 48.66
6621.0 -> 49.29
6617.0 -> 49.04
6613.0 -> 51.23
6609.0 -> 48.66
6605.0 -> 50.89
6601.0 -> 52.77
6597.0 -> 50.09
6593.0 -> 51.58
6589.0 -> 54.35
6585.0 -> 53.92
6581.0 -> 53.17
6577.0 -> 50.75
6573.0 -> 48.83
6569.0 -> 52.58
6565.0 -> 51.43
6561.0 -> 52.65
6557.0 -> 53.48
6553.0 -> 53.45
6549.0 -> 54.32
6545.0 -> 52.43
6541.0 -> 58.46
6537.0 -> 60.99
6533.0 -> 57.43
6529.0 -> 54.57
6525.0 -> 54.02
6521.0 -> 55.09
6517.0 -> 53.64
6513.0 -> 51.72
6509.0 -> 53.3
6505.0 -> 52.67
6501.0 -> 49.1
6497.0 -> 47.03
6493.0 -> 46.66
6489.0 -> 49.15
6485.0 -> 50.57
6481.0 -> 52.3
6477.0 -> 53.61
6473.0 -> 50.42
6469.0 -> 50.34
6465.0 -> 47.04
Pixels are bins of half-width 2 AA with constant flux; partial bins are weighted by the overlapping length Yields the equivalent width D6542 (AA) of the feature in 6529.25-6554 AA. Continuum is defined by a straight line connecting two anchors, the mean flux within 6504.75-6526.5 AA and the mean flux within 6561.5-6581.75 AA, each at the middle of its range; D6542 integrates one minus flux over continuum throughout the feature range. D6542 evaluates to -1.74 AA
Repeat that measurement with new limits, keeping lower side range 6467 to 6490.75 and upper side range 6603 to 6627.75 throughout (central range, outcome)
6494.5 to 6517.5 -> -0.10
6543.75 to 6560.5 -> -1.05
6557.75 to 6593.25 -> -1.60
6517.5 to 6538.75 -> -2.38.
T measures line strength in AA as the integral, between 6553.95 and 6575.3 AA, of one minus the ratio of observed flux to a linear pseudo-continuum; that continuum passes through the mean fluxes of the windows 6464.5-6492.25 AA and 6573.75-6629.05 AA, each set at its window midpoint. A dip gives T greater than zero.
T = -0.47 AA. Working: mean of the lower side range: 50.5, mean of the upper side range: 50.9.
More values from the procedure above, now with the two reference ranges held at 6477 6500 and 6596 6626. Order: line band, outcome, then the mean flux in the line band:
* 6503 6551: -5.0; 54.9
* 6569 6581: -0.2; 50.8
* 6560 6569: -0.4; 52.1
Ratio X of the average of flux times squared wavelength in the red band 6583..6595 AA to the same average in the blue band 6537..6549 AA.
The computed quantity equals 0.96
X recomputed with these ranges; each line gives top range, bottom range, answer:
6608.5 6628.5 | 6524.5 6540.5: 0.88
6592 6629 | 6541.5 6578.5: 0.97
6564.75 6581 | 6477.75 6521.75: 1.03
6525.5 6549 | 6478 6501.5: 1.16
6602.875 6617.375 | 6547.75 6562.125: 0.95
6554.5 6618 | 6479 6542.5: 1.00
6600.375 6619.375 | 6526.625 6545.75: 0.90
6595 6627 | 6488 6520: 1.02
